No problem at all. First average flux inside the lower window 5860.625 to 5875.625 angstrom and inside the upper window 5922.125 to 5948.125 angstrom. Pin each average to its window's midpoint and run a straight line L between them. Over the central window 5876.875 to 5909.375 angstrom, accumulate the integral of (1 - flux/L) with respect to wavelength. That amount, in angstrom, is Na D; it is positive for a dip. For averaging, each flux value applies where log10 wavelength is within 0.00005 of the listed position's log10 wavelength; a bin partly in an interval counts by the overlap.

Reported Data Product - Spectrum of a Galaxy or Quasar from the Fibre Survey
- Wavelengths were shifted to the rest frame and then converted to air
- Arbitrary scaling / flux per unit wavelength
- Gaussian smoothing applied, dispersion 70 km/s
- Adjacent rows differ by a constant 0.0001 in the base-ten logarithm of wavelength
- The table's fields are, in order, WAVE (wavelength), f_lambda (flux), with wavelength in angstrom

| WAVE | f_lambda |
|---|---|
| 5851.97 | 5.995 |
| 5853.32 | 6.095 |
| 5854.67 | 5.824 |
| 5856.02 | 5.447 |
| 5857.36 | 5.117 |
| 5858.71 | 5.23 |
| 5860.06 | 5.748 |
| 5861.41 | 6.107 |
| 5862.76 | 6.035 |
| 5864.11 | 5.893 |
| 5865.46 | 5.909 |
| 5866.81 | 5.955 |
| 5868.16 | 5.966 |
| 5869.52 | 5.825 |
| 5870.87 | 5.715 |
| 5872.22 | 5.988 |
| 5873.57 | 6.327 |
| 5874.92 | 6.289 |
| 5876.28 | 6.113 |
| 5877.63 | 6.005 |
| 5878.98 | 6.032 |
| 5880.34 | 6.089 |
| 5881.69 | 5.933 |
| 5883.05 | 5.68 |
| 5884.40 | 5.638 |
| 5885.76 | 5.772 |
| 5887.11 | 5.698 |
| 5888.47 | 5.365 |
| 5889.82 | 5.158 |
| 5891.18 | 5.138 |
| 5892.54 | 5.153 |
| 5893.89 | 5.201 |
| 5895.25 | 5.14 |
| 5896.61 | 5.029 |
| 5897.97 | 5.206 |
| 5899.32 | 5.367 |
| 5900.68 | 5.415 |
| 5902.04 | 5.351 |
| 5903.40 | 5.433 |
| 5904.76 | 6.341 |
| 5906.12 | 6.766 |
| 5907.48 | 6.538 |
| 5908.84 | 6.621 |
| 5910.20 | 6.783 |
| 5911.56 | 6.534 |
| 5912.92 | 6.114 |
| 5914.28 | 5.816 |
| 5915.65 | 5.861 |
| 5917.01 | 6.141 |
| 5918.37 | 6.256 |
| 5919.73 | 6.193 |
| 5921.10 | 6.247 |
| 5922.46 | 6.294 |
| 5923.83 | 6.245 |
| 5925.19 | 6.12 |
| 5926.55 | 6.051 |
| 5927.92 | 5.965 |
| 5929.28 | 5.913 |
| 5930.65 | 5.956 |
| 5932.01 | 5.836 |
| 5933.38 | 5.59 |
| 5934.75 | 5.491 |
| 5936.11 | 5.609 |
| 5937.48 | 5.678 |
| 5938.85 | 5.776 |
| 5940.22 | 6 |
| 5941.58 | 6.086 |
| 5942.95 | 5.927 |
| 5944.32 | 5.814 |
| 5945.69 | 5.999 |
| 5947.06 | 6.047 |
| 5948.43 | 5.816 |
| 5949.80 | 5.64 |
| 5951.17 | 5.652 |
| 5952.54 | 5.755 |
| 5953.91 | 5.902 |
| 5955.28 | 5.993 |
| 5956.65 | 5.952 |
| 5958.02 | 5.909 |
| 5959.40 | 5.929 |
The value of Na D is 1.62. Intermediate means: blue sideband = 6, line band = 5.67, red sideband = 5.91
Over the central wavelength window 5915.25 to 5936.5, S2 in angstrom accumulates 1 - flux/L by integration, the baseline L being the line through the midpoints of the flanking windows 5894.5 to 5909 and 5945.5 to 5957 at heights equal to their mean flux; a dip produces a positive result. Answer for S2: -0.8 angstrom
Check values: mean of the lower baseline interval 5.71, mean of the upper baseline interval 5.85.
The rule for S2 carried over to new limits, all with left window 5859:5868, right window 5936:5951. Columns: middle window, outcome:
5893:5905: 1.1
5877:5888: 0.1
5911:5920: -0.4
